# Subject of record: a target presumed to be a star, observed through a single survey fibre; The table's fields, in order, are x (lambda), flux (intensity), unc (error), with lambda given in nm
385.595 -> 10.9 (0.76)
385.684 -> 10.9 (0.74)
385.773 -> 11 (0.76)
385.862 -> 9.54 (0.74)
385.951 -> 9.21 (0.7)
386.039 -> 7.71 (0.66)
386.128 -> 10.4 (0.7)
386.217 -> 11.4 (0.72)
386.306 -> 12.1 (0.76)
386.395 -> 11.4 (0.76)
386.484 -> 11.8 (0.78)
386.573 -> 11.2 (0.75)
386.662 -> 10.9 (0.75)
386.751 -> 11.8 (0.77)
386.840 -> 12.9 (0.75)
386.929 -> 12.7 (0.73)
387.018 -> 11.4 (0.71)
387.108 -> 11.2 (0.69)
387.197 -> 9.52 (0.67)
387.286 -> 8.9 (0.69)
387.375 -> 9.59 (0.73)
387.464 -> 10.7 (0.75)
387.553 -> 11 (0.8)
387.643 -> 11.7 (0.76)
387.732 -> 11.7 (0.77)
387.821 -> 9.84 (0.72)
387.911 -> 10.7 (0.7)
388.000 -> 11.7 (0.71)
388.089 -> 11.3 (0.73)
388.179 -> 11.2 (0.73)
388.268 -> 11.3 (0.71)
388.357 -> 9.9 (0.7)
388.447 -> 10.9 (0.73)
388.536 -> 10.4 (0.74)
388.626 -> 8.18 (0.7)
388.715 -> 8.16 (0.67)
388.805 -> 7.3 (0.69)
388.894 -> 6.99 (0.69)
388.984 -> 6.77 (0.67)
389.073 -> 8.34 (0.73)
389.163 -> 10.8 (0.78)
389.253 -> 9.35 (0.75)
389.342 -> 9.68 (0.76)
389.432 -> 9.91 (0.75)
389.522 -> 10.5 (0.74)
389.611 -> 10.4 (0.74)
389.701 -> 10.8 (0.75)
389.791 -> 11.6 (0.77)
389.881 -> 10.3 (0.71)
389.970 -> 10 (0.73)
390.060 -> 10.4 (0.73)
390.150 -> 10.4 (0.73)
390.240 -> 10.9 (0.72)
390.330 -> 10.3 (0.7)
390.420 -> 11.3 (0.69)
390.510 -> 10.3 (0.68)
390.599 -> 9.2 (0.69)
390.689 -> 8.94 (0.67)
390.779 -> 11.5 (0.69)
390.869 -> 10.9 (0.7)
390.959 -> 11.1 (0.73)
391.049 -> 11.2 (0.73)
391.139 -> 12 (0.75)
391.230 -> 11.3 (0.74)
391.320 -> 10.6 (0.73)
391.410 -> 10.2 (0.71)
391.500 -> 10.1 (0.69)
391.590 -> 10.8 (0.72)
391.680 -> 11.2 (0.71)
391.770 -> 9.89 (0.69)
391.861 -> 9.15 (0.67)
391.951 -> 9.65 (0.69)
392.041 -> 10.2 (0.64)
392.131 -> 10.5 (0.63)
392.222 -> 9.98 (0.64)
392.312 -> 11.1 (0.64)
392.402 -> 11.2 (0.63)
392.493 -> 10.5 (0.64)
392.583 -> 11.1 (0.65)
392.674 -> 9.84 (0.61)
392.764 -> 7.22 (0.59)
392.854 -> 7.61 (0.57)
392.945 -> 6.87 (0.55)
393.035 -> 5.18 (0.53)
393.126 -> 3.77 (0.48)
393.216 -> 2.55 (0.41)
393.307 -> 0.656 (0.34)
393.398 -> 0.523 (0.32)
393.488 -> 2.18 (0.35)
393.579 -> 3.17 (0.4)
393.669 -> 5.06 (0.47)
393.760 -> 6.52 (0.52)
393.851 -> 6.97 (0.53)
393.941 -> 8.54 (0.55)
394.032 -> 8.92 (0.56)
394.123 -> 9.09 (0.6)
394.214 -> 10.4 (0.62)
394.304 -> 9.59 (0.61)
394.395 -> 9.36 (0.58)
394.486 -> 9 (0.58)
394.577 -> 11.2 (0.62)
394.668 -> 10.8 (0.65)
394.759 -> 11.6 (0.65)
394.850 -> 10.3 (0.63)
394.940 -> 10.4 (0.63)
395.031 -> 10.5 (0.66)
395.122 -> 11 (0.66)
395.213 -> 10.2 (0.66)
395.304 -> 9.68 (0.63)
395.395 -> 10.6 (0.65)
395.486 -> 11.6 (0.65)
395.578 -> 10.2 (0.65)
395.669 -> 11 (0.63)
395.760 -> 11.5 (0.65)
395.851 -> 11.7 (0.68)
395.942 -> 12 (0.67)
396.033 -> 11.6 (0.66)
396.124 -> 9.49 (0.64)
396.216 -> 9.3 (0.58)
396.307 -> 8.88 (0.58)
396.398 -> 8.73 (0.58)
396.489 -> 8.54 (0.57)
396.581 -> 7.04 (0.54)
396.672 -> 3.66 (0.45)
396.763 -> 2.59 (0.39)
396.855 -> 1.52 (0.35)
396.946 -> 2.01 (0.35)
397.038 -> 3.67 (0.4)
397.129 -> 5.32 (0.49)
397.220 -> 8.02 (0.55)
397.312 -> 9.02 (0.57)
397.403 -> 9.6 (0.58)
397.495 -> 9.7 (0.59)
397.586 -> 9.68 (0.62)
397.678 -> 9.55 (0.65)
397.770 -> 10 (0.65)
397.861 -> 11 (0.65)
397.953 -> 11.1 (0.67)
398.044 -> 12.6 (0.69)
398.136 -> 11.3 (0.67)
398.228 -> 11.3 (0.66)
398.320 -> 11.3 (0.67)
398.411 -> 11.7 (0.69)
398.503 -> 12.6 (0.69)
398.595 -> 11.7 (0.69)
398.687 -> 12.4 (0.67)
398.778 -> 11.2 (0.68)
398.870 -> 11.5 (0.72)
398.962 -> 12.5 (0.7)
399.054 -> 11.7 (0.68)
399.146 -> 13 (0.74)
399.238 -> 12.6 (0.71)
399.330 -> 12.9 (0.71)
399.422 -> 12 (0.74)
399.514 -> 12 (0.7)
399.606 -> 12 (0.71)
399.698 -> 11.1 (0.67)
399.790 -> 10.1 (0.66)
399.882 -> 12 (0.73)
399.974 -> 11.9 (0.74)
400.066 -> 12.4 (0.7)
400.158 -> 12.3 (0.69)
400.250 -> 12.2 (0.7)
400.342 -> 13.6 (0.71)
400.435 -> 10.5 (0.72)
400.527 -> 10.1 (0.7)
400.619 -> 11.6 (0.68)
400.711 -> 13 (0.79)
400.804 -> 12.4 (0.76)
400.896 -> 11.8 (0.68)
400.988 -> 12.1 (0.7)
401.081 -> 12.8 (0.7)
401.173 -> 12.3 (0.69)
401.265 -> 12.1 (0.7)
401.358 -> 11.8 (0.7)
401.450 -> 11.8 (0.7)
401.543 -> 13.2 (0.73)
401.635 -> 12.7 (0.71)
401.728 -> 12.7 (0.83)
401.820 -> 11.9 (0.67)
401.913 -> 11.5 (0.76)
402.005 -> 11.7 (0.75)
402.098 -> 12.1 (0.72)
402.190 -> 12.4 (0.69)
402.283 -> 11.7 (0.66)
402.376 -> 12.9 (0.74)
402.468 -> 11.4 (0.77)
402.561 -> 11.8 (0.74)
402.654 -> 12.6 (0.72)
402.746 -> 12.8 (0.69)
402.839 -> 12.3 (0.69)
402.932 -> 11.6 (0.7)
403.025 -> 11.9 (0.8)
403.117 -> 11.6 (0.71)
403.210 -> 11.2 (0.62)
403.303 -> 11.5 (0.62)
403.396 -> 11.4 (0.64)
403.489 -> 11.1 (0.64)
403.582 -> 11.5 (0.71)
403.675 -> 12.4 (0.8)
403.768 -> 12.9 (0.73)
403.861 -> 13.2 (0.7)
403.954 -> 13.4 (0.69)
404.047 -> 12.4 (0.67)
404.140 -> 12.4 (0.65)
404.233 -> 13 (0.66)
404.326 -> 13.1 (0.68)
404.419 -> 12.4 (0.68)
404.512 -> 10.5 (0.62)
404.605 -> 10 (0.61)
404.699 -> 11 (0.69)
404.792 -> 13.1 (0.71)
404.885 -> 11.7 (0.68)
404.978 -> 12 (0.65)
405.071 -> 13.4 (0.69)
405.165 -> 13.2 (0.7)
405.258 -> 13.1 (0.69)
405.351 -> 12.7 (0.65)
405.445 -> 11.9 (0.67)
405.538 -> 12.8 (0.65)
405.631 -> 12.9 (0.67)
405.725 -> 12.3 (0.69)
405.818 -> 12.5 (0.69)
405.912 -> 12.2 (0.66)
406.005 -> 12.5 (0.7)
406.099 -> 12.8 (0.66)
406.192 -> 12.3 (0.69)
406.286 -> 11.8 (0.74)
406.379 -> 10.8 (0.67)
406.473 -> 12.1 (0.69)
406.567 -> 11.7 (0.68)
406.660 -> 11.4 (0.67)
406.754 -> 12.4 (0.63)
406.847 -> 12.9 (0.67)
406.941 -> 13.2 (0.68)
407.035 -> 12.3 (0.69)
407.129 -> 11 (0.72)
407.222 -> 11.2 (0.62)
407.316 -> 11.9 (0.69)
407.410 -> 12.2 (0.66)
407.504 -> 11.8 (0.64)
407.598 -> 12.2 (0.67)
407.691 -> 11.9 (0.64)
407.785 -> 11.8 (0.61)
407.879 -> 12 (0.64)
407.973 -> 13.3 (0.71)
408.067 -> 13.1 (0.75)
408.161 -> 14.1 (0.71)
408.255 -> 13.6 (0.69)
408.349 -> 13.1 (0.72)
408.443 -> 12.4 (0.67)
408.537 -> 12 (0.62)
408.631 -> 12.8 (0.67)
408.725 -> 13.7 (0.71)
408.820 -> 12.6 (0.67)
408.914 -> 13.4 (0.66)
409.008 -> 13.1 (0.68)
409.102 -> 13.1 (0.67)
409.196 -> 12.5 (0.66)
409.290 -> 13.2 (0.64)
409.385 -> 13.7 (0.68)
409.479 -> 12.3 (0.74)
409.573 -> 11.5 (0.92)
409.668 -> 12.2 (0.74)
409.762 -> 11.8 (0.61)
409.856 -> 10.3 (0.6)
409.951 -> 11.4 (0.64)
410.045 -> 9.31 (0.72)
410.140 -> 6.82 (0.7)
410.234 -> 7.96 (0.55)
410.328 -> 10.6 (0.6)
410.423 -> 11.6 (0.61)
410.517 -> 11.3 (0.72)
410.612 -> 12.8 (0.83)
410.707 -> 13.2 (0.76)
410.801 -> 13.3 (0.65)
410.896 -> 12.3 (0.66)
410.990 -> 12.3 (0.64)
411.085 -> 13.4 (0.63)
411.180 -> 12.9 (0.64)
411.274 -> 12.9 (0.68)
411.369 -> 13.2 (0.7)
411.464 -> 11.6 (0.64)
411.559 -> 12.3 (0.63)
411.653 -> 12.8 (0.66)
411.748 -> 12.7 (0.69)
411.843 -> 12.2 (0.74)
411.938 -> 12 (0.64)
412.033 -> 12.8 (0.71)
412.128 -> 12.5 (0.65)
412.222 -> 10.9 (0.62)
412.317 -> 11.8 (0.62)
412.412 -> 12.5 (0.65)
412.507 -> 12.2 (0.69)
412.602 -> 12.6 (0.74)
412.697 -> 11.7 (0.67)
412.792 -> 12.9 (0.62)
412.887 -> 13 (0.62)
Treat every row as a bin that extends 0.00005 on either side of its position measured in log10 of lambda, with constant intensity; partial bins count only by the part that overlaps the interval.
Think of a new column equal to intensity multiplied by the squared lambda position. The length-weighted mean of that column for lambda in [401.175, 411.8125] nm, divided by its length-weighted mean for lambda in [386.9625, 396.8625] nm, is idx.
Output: 1.40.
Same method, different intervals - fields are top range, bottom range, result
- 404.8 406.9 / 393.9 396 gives 1.25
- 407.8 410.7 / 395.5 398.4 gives 1.44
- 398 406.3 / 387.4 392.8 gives 1.26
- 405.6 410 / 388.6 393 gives 1.36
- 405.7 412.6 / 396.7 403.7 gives 1.15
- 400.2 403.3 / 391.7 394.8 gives 1.58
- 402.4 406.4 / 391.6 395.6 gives 1.51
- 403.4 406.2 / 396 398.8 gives 1.44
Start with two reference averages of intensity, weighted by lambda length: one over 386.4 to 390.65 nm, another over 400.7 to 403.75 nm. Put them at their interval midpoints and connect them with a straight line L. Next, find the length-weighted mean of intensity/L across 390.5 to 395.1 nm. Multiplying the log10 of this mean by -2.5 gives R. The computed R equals 0.23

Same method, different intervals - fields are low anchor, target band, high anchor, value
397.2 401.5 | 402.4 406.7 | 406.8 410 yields -0.01 mag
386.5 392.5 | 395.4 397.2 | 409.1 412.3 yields 0.34 mag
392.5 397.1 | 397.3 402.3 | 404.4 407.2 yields -0.19 mag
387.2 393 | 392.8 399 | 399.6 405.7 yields 0.26 mag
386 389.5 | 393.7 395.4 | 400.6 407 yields 0.15 mag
